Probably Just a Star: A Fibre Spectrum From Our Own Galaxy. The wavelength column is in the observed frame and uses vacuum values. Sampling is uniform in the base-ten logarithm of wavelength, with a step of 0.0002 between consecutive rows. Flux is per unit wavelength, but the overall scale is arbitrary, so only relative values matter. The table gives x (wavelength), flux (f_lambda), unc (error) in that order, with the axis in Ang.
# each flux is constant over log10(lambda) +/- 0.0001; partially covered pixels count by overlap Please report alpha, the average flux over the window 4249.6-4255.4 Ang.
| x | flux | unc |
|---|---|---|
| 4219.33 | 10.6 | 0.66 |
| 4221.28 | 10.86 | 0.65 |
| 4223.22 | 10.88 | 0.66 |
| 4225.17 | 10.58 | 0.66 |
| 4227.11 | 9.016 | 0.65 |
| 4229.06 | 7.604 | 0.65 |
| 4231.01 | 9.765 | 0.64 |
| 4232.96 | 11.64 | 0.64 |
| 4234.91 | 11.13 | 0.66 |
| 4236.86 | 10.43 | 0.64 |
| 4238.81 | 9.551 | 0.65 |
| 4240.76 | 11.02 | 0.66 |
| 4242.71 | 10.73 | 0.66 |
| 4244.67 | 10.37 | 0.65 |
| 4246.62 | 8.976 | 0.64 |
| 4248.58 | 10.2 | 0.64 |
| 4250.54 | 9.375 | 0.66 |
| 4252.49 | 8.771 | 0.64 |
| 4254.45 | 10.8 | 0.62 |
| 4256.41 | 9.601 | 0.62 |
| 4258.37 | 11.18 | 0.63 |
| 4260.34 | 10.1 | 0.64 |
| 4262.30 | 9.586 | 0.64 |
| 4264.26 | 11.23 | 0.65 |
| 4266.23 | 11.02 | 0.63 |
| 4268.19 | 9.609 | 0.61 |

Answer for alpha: 9.66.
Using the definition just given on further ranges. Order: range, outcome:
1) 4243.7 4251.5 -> 9.73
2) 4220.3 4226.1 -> 10.8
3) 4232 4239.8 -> 10.7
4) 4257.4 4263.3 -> 10.3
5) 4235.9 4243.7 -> 10.4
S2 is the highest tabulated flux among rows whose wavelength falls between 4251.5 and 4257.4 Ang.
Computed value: 10.8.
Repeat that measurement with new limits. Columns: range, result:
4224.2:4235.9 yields 11.64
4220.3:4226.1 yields 10.88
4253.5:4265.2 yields 11.23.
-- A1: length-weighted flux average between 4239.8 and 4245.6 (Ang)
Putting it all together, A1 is 10.7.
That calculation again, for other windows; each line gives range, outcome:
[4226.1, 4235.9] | 9.84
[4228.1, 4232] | 8.69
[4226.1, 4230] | 8.35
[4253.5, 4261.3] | 10.4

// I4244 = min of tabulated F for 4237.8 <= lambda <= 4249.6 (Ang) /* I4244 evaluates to 8.976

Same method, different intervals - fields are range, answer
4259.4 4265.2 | 9.586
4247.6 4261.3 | 8.771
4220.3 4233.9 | 7.604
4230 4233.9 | 9.765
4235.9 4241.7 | 9.551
